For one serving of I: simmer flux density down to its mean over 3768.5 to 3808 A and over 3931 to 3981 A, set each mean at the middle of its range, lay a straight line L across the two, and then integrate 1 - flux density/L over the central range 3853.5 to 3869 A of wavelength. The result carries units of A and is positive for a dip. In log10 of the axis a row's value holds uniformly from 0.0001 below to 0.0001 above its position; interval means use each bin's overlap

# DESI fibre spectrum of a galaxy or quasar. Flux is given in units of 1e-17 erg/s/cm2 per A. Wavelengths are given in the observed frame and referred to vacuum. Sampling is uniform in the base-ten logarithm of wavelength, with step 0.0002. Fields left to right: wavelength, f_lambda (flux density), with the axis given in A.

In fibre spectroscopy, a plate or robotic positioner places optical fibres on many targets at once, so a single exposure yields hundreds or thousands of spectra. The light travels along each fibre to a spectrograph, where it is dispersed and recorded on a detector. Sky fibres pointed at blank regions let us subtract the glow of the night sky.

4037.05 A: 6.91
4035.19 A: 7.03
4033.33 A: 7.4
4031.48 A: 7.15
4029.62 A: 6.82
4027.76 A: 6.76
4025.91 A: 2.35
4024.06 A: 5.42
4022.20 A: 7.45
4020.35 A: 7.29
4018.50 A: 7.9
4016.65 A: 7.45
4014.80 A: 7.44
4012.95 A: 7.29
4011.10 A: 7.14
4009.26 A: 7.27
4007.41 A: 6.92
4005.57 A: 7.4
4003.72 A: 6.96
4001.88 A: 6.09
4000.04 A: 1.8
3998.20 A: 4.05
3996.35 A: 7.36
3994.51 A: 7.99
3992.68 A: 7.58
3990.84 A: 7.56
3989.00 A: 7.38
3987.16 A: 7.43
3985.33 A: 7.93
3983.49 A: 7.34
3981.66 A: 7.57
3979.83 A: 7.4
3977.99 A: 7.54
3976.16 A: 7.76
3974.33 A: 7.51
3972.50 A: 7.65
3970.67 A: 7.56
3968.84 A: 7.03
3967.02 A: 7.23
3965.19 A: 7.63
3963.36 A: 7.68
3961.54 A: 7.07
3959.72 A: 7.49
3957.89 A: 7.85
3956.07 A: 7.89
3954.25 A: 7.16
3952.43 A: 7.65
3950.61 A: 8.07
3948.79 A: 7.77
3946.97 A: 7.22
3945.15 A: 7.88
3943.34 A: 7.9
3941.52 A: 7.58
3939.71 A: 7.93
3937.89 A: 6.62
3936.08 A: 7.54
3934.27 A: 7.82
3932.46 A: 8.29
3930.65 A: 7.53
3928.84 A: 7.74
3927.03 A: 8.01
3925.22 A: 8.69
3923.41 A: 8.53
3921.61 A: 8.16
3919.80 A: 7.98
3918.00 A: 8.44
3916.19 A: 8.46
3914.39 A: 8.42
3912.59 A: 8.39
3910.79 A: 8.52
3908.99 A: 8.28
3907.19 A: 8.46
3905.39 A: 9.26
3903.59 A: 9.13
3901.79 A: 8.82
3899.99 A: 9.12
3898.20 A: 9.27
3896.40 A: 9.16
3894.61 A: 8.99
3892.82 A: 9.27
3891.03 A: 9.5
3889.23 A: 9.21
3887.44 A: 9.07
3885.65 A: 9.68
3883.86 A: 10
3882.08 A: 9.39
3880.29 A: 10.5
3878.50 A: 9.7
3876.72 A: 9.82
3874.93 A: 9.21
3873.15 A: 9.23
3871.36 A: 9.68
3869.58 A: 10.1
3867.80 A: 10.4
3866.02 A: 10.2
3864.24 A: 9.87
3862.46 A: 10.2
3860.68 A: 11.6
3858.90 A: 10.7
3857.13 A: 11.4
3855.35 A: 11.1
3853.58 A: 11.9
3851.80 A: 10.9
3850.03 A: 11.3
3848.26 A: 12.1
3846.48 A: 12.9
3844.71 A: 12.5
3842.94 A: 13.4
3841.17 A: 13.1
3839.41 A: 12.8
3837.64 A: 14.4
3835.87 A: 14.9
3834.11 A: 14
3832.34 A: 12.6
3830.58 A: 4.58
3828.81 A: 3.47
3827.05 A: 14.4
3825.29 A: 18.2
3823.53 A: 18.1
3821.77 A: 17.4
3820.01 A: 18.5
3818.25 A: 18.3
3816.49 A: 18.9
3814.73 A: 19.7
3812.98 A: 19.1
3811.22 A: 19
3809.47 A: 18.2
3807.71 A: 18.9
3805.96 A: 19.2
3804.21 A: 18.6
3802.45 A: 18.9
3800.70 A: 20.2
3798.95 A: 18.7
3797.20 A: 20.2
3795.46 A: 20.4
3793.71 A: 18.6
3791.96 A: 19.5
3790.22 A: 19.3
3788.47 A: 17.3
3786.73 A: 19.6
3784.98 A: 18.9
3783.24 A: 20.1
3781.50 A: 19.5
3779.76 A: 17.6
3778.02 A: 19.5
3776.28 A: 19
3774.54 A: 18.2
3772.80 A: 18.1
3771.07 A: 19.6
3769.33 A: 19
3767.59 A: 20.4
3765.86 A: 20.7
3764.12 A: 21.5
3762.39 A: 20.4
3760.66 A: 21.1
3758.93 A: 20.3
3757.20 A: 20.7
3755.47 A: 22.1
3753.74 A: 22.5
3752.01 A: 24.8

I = 3.7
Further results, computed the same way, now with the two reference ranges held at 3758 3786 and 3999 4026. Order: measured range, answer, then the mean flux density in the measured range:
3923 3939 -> 4.6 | 7.84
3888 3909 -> 6.0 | 9.07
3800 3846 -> 3.2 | 15.8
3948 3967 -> 3.8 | 7.61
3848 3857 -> 2.3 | 11.4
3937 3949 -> 3.2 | 7.54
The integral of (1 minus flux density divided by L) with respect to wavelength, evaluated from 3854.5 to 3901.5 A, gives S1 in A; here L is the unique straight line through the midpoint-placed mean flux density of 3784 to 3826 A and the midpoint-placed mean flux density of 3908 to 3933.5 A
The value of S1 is 8.8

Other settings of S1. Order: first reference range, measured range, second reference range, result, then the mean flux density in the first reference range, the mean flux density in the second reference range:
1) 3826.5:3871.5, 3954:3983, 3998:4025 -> 1.23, 11.3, 6.59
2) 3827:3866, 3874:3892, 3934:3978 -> 0.98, 11.5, 7.56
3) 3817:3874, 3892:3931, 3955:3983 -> 4.73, 12.4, 7.52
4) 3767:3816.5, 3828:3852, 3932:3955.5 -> 5.78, 19.1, 7.64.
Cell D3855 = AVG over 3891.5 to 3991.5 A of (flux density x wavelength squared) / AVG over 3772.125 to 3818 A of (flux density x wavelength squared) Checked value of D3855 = 0.5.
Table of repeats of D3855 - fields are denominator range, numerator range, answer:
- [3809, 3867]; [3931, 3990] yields 0.59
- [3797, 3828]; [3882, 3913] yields 0.51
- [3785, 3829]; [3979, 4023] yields 0.42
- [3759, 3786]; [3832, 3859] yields 0.67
